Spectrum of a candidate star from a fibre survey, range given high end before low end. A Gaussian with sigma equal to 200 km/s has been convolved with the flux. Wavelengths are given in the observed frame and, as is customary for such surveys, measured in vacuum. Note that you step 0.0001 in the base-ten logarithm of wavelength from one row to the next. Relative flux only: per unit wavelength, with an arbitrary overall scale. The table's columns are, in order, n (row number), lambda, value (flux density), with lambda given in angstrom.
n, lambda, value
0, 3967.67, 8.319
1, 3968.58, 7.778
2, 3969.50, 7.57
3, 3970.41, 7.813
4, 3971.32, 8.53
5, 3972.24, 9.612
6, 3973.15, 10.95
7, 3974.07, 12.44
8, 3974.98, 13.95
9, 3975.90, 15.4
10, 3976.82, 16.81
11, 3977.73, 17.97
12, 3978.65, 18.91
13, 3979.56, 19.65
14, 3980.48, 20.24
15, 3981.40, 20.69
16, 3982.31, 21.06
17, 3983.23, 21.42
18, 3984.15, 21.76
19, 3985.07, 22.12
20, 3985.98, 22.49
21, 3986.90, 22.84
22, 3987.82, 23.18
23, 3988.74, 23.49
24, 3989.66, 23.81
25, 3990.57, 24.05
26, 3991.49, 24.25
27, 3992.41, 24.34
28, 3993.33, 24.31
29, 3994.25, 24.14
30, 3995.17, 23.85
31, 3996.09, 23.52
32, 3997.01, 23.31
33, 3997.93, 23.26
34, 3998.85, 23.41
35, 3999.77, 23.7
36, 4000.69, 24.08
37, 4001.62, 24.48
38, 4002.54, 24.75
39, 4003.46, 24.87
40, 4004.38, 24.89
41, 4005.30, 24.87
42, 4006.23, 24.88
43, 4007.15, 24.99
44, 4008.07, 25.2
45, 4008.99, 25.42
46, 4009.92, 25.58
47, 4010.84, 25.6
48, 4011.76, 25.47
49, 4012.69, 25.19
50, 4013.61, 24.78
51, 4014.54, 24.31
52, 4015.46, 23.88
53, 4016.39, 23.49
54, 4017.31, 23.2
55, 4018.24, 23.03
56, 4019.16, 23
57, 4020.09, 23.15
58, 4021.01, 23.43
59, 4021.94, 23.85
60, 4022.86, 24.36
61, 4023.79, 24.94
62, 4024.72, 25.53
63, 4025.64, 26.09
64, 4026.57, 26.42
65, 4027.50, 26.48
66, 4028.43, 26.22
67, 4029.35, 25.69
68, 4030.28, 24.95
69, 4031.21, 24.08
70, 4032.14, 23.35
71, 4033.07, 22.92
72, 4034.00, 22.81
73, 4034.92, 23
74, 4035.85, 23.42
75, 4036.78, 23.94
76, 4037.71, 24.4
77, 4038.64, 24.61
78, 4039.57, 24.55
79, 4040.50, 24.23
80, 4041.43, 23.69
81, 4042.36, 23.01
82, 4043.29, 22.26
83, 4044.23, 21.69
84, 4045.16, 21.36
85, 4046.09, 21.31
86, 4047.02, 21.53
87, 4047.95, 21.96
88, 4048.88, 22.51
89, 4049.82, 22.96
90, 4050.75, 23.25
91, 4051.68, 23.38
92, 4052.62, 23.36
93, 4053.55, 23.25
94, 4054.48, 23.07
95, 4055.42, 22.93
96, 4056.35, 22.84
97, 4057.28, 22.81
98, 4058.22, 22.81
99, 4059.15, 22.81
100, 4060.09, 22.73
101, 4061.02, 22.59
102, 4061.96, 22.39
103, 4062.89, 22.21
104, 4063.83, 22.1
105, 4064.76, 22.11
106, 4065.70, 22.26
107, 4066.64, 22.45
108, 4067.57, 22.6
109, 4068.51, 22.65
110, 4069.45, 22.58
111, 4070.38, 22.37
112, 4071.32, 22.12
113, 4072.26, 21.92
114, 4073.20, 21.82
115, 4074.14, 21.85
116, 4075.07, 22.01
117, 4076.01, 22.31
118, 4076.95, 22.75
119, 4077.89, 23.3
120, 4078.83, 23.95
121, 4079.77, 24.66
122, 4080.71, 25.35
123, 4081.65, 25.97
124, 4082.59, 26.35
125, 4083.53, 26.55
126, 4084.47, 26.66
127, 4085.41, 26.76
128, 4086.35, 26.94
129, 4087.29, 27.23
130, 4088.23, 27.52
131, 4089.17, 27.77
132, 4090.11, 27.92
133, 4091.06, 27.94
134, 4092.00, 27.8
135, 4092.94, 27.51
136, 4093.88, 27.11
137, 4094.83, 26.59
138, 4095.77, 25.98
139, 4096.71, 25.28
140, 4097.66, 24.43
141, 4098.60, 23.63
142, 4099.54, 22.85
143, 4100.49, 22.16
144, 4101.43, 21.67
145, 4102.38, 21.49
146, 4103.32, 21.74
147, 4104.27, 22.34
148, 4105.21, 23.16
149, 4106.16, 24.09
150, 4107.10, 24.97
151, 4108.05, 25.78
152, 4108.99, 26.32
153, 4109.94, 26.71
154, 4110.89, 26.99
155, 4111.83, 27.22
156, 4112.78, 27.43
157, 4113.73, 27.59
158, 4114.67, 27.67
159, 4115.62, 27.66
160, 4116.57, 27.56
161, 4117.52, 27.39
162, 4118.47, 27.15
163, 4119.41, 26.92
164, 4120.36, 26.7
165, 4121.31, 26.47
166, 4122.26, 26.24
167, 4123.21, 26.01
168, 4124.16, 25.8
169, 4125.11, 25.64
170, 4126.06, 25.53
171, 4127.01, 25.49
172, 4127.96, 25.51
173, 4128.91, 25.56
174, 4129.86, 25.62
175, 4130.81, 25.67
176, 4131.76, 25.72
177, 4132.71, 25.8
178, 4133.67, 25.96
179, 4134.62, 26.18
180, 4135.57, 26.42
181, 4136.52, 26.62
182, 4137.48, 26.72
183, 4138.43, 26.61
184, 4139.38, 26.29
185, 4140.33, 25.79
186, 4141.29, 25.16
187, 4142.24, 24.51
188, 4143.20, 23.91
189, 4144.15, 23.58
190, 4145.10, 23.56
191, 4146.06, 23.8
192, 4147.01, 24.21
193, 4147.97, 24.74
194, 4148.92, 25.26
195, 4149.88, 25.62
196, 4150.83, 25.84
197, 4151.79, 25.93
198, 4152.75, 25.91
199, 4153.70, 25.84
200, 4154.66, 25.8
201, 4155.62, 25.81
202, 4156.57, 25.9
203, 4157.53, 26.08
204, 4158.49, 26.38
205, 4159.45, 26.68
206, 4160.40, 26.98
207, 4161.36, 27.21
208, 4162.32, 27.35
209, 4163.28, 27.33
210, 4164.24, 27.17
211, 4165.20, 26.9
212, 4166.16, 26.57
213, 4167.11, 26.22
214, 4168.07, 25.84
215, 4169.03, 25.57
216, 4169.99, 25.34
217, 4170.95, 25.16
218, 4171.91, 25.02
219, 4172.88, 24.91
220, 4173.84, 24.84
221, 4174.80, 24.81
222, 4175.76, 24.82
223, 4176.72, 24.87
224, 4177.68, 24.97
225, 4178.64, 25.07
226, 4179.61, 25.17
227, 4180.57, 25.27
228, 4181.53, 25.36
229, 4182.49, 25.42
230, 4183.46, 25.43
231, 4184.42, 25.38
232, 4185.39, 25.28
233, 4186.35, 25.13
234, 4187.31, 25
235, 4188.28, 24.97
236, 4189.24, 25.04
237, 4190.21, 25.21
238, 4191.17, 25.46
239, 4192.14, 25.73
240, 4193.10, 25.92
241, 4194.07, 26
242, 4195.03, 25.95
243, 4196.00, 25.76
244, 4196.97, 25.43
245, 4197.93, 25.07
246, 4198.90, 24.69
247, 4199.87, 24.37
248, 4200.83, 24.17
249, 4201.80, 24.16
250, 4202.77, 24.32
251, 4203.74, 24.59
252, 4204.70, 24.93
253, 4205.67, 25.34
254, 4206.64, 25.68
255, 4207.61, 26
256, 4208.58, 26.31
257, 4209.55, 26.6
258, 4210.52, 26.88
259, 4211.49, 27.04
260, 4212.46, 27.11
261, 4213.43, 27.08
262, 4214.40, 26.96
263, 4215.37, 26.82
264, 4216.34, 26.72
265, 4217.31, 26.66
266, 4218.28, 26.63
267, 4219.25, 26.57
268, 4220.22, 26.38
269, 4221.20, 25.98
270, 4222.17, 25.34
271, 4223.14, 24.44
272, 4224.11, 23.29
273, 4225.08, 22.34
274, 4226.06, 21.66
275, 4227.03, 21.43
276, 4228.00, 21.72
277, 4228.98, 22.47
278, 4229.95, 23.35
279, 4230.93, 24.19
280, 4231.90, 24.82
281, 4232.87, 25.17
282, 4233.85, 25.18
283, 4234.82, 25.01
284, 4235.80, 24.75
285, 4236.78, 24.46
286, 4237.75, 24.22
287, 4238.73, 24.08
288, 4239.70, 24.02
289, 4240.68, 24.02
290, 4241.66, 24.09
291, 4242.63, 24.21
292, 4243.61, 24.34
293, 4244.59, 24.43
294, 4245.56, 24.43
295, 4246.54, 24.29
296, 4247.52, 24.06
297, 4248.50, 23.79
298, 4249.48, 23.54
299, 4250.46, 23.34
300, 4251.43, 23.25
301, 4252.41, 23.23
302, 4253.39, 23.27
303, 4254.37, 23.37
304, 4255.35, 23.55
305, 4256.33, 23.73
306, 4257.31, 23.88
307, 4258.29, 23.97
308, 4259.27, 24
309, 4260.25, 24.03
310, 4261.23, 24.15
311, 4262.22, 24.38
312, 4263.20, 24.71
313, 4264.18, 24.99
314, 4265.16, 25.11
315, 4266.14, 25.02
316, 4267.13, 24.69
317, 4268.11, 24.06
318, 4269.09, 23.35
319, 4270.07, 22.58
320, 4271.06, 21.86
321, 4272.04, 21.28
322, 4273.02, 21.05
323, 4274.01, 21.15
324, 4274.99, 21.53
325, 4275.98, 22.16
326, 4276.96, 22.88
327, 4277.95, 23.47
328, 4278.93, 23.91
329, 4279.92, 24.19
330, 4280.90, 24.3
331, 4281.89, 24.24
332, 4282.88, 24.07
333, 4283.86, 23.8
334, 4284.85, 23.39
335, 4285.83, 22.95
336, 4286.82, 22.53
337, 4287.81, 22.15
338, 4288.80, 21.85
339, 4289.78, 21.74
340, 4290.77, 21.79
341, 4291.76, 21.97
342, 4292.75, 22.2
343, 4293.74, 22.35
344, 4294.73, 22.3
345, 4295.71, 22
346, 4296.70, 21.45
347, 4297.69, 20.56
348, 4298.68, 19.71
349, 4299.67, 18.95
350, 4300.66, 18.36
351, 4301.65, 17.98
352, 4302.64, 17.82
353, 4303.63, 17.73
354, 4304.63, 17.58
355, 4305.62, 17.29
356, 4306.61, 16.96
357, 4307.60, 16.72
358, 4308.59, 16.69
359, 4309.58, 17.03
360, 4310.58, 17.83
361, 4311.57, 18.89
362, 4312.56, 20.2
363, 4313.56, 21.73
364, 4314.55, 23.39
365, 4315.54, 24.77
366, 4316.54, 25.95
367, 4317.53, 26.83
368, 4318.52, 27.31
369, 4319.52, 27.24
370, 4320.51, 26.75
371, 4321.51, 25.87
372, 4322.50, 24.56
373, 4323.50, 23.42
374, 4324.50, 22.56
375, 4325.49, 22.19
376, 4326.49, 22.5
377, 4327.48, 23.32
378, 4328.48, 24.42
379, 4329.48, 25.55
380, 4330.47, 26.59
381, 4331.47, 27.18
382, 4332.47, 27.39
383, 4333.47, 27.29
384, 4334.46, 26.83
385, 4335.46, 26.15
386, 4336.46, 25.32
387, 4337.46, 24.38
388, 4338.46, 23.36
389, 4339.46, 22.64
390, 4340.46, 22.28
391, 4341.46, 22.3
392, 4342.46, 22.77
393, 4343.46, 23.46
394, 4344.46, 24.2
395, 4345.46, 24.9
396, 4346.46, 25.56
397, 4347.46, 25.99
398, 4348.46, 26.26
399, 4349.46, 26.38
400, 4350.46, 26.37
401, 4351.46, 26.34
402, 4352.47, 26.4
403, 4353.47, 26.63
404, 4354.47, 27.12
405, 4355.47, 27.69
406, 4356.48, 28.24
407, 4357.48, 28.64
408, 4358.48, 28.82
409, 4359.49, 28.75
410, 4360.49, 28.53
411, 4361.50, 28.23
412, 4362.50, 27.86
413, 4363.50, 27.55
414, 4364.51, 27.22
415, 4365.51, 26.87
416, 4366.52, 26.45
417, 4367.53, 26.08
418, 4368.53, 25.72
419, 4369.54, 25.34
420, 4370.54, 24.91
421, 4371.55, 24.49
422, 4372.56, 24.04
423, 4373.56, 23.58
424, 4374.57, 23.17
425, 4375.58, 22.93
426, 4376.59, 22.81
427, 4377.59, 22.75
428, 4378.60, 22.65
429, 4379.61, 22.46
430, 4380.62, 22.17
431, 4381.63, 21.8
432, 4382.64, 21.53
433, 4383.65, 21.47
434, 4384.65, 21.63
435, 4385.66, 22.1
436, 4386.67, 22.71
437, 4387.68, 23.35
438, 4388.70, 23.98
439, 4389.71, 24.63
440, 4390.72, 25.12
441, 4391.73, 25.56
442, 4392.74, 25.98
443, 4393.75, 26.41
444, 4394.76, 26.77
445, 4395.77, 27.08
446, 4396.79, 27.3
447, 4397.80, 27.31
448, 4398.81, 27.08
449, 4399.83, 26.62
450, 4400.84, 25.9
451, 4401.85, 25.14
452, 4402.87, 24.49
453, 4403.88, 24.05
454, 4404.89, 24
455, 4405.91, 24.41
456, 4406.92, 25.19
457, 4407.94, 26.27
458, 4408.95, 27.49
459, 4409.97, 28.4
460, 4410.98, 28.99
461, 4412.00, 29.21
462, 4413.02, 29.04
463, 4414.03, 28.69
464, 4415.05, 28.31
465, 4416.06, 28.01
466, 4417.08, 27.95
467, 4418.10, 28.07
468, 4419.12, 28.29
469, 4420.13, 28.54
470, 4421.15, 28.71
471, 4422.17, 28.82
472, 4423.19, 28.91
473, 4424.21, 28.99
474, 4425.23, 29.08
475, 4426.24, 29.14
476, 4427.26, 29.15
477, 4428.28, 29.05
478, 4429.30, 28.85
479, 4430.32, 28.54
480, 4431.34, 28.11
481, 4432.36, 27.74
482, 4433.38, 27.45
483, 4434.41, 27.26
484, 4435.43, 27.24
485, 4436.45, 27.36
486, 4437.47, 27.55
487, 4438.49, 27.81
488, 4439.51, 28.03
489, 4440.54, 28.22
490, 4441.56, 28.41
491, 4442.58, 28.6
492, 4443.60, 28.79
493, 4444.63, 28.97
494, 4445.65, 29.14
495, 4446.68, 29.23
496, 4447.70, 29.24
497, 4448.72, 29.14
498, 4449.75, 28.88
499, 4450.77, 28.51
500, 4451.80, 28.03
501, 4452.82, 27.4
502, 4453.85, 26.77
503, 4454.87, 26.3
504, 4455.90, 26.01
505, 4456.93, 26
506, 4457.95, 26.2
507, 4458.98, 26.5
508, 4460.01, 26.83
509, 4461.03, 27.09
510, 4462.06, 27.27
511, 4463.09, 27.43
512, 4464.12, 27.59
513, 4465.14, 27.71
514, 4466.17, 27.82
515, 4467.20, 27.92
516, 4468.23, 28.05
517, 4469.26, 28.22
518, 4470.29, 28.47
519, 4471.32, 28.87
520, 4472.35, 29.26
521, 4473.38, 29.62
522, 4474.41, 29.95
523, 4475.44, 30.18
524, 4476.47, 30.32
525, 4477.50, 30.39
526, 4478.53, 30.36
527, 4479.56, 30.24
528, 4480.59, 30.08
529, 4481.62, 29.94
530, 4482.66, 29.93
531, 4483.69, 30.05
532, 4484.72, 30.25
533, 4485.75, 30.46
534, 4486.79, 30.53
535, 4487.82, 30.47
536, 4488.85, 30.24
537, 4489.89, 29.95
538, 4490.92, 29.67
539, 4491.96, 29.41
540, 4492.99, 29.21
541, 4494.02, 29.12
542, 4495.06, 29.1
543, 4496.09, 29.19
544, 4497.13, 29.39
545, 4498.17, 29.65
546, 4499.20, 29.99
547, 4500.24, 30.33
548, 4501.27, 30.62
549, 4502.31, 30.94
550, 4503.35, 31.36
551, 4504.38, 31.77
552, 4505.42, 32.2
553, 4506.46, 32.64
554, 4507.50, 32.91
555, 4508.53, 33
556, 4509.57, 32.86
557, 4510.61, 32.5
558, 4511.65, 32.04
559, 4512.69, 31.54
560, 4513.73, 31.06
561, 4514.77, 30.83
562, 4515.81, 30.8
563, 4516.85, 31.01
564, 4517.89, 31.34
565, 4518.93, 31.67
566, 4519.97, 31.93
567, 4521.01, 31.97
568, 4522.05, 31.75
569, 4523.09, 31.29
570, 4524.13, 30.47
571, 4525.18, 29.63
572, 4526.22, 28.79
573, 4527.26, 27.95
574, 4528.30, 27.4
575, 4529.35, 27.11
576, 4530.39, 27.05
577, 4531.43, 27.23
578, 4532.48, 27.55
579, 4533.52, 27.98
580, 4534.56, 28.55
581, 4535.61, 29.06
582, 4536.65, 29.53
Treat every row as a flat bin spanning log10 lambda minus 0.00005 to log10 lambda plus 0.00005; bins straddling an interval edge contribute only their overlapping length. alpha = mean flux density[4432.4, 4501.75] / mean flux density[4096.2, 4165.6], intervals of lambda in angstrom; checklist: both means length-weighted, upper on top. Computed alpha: 1.12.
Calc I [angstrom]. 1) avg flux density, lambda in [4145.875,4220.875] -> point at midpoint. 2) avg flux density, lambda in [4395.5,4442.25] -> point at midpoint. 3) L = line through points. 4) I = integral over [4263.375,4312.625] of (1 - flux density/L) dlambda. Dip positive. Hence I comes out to 9.55 angstrom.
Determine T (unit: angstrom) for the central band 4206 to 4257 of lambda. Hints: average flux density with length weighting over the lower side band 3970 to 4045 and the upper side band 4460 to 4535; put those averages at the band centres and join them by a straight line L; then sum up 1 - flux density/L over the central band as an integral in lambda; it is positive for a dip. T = 2.4 angstrom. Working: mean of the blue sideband 22.6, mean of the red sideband 29.9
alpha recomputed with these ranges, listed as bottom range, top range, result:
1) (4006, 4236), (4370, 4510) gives 1.11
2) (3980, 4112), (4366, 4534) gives 1.17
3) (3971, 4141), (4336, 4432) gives 1.09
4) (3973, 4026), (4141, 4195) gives 1.12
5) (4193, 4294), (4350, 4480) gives 1.12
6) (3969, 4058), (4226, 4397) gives 1.06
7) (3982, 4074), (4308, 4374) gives 1.06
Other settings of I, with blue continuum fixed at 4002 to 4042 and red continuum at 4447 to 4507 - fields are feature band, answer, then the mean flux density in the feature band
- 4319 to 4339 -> 1.8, 25.1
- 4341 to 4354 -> 1.2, 25.2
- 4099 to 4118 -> 0.2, 25.1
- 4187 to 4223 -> 0.8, 25.7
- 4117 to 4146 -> -0.2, 25.8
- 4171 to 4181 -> 0.4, 25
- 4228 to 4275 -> 5.3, 23.8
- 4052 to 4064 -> 1.0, 22.8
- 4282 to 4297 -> 2.6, 22.5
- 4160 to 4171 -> -0.2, 26.5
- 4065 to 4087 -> 1.1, 23.8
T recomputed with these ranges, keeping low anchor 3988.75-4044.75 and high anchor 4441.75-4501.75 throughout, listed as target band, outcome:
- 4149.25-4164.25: -0.4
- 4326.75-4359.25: 2.3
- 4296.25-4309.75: 4.4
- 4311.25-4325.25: 1.6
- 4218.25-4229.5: 1.0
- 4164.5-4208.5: 1.2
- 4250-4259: 1.1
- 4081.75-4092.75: -1.0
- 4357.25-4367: 0.0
